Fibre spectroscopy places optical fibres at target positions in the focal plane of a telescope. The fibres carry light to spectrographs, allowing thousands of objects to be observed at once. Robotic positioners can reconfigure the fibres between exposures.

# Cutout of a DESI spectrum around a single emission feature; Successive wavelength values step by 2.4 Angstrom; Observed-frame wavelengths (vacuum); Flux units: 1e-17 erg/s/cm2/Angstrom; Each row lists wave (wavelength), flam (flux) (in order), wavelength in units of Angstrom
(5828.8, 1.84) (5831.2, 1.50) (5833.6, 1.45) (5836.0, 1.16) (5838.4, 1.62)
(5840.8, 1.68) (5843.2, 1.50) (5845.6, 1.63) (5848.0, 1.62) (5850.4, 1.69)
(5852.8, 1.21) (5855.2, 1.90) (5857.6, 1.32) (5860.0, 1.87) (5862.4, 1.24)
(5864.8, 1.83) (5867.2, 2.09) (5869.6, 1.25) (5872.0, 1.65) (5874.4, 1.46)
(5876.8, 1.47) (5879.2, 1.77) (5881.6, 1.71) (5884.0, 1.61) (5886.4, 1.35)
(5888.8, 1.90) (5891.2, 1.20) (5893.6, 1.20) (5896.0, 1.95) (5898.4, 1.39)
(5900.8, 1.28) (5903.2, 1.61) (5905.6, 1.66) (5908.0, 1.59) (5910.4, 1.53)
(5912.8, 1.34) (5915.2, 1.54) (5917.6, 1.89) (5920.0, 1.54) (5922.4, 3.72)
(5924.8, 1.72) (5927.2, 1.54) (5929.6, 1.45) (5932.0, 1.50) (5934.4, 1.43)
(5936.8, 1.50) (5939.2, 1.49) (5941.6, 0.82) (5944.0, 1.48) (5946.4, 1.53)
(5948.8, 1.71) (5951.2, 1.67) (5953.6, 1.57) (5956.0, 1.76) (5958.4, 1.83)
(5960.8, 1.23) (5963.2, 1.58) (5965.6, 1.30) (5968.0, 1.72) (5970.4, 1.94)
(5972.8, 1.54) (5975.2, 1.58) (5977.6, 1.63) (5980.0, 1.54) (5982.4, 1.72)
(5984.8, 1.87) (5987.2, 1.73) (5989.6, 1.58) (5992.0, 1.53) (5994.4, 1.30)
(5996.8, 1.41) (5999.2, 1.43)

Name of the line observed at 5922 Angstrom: [O III]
